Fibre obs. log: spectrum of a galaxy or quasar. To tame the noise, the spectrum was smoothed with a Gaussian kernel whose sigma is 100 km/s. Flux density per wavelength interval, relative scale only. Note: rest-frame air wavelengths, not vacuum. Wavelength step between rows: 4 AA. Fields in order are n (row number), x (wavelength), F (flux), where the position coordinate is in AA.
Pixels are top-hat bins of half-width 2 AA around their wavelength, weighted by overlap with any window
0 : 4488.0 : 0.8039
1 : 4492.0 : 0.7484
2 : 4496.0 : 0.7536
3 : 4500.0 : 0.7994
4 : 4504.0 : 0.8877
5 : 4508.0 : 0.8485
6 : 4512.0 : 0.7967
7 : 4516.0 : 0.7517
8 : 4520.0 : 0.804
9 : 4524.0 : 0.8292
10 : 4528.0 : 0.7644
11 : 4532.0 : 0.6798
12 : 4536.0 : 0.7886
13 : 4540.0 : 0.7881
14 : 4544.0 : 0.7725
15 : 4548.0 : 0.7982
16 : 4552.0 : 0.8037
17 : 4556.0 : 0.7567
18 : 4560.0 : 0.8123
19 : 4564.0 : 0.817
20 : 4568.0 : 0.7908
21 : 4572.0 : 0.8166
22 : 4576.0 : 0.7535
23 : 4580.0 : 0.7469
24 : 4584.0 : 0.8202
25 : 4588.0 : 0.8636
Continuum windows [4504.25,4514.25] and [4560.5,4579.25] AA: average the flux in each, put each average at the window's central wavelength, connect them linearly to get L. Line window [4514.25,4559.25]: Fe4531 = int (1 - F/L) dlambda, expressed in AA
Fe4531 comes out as 2.0 AA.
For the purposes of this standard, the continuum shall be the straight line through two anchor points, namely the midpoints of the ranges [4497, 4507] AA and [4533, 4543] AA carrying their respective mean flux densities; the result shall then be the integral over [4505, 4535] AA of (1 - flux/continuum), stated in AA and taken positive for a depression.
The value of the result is 0.7 AA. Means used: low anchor 0.835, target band 0.786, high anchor 0.776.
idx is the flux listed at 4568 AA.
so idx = 0.7908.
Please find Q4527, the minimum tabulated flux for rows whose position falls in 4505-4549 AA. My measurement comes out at 0.6798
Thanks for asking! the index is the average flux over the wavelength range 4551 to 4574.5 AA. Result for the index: 0.798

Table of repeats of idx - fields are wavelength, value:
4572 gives 0.8166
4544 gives 0.7725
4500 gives 0.7994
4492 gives 0.7484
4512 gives 0.7967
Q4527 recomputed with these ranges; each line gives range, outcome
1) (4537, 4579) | 0.7535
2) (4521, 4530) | 0.7644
